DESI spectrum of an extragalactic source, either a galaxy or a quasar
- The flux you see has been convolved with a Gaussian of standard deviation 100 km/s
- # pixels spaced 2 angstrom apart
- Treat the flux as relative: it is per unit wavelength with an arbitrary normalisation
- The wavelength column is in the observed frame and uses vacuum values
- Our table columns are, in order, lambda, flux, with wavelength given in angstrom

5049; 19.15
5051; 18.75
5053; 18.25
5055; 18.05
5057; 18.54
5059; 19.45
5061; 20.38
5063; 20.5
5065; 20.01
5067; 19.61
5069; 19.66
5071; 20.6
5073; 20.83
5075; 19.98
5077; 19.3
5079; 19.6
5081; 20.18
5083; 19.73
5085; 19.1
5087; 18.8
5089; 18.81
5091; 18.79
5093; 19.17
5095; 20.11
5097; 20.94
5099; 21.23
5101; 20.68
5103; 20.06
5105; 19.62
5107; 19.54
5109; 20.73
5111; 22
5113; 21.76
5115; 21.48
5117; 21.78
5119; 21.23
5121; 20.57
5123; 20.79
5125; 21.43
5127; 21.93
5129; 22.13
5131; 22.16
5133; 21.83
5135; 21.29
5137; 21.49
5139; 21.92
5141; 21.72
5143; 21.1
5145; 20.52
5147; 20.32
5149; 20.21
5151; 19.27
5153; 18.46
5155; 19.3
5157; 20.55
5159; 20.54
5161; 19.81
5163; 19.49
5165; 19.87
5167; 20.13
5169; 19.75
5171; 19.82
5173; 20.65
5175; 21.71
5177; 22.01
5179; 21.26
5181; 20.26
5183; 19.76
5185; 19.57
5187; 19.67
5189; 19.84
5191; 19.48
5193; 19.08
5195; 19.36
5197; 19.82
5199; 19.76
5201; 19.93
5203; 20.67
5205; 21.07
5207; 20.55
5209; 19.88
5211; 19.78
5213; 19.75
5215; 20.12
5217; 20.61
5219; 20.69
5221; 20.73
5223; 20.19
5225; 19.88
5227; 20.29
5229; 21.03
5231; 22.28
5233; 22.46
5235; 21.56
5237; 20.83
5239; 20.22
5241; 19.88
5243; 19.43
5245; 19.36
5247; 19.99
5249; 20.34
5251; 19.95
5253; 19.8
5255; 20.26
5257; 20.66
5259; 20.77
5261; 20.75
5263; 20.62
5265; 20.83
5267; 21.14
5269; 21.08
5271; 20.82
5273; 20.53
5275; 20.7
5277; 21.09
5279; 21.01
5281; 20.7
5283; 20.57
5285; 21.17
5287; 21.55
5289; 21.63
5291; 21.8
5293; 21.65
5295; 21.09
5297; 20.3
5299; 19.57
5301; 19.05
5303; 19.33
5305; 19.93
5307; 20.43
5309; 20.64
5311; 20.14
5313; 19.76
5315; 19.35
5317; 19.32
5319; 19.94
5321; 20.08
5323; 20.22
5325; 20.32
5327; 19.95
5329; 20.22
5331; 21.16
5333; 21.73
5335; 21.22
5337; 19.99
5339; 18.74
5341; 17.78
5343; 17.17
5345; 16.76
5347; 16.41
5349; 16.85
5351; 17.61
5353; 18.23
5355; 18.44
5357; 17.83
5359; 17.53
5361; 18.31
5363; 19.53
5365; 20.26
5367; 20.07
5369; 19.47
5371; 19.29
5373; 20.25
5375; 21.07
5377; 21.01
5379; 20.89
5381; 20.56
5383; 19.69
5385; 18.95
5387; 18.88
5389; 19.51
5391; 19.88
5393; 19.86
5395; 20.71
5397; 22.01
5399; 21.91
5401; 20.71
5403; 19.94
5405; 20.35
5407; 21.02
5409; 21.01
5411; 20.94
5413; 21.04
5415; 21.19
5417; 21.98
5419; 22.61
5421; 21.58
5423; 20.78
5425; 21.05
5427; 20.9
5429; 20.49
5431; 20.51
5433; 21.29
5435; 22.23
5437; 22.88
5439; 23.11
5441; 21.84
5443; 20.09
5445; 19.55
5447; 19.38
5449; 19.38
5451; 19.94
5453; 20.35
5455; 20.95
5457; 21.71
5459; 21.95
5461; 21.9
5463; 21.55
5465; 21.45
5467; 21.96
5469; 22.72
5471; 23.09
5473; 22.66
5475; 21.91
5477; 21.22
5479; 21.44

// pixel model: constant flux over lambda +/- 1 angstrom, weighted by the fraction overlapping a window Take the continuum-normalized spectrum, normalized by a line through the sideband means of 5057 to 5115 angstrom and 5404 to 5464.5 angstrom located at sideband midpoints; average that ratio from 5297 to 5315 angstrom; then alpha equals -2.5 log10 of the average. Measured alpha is 0.05 mag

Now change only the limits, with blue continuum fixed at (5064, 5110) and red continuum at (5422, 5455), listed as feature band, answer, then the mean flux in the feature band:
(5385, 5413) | 0.014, 20.5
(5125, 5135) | -0.098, 21.9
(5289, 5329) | 0.016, 20.2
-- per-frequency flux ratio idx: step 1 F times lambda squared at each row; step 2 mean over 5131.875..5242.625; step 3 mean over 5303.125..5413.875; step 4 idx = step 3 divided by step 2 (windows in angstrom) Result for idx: 1.03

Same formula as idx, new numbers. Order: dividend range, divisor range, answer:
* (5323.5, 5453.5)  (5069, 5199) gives 1.09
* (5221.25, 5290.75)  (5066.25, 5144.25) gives 1.06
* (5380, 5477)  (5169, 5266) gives 1.12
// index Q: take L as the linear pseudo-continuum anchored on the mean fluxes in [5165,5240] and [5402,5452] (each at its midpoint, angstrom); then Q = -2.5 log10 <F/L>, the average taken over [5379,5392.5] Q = 0.06 mag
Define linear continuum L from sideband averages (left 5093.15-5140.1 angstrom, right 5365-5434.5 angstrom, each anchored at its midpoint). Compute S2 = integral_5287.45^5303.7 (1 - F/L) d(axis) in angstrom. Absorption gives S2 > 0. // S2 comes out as 0.16 angstrom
